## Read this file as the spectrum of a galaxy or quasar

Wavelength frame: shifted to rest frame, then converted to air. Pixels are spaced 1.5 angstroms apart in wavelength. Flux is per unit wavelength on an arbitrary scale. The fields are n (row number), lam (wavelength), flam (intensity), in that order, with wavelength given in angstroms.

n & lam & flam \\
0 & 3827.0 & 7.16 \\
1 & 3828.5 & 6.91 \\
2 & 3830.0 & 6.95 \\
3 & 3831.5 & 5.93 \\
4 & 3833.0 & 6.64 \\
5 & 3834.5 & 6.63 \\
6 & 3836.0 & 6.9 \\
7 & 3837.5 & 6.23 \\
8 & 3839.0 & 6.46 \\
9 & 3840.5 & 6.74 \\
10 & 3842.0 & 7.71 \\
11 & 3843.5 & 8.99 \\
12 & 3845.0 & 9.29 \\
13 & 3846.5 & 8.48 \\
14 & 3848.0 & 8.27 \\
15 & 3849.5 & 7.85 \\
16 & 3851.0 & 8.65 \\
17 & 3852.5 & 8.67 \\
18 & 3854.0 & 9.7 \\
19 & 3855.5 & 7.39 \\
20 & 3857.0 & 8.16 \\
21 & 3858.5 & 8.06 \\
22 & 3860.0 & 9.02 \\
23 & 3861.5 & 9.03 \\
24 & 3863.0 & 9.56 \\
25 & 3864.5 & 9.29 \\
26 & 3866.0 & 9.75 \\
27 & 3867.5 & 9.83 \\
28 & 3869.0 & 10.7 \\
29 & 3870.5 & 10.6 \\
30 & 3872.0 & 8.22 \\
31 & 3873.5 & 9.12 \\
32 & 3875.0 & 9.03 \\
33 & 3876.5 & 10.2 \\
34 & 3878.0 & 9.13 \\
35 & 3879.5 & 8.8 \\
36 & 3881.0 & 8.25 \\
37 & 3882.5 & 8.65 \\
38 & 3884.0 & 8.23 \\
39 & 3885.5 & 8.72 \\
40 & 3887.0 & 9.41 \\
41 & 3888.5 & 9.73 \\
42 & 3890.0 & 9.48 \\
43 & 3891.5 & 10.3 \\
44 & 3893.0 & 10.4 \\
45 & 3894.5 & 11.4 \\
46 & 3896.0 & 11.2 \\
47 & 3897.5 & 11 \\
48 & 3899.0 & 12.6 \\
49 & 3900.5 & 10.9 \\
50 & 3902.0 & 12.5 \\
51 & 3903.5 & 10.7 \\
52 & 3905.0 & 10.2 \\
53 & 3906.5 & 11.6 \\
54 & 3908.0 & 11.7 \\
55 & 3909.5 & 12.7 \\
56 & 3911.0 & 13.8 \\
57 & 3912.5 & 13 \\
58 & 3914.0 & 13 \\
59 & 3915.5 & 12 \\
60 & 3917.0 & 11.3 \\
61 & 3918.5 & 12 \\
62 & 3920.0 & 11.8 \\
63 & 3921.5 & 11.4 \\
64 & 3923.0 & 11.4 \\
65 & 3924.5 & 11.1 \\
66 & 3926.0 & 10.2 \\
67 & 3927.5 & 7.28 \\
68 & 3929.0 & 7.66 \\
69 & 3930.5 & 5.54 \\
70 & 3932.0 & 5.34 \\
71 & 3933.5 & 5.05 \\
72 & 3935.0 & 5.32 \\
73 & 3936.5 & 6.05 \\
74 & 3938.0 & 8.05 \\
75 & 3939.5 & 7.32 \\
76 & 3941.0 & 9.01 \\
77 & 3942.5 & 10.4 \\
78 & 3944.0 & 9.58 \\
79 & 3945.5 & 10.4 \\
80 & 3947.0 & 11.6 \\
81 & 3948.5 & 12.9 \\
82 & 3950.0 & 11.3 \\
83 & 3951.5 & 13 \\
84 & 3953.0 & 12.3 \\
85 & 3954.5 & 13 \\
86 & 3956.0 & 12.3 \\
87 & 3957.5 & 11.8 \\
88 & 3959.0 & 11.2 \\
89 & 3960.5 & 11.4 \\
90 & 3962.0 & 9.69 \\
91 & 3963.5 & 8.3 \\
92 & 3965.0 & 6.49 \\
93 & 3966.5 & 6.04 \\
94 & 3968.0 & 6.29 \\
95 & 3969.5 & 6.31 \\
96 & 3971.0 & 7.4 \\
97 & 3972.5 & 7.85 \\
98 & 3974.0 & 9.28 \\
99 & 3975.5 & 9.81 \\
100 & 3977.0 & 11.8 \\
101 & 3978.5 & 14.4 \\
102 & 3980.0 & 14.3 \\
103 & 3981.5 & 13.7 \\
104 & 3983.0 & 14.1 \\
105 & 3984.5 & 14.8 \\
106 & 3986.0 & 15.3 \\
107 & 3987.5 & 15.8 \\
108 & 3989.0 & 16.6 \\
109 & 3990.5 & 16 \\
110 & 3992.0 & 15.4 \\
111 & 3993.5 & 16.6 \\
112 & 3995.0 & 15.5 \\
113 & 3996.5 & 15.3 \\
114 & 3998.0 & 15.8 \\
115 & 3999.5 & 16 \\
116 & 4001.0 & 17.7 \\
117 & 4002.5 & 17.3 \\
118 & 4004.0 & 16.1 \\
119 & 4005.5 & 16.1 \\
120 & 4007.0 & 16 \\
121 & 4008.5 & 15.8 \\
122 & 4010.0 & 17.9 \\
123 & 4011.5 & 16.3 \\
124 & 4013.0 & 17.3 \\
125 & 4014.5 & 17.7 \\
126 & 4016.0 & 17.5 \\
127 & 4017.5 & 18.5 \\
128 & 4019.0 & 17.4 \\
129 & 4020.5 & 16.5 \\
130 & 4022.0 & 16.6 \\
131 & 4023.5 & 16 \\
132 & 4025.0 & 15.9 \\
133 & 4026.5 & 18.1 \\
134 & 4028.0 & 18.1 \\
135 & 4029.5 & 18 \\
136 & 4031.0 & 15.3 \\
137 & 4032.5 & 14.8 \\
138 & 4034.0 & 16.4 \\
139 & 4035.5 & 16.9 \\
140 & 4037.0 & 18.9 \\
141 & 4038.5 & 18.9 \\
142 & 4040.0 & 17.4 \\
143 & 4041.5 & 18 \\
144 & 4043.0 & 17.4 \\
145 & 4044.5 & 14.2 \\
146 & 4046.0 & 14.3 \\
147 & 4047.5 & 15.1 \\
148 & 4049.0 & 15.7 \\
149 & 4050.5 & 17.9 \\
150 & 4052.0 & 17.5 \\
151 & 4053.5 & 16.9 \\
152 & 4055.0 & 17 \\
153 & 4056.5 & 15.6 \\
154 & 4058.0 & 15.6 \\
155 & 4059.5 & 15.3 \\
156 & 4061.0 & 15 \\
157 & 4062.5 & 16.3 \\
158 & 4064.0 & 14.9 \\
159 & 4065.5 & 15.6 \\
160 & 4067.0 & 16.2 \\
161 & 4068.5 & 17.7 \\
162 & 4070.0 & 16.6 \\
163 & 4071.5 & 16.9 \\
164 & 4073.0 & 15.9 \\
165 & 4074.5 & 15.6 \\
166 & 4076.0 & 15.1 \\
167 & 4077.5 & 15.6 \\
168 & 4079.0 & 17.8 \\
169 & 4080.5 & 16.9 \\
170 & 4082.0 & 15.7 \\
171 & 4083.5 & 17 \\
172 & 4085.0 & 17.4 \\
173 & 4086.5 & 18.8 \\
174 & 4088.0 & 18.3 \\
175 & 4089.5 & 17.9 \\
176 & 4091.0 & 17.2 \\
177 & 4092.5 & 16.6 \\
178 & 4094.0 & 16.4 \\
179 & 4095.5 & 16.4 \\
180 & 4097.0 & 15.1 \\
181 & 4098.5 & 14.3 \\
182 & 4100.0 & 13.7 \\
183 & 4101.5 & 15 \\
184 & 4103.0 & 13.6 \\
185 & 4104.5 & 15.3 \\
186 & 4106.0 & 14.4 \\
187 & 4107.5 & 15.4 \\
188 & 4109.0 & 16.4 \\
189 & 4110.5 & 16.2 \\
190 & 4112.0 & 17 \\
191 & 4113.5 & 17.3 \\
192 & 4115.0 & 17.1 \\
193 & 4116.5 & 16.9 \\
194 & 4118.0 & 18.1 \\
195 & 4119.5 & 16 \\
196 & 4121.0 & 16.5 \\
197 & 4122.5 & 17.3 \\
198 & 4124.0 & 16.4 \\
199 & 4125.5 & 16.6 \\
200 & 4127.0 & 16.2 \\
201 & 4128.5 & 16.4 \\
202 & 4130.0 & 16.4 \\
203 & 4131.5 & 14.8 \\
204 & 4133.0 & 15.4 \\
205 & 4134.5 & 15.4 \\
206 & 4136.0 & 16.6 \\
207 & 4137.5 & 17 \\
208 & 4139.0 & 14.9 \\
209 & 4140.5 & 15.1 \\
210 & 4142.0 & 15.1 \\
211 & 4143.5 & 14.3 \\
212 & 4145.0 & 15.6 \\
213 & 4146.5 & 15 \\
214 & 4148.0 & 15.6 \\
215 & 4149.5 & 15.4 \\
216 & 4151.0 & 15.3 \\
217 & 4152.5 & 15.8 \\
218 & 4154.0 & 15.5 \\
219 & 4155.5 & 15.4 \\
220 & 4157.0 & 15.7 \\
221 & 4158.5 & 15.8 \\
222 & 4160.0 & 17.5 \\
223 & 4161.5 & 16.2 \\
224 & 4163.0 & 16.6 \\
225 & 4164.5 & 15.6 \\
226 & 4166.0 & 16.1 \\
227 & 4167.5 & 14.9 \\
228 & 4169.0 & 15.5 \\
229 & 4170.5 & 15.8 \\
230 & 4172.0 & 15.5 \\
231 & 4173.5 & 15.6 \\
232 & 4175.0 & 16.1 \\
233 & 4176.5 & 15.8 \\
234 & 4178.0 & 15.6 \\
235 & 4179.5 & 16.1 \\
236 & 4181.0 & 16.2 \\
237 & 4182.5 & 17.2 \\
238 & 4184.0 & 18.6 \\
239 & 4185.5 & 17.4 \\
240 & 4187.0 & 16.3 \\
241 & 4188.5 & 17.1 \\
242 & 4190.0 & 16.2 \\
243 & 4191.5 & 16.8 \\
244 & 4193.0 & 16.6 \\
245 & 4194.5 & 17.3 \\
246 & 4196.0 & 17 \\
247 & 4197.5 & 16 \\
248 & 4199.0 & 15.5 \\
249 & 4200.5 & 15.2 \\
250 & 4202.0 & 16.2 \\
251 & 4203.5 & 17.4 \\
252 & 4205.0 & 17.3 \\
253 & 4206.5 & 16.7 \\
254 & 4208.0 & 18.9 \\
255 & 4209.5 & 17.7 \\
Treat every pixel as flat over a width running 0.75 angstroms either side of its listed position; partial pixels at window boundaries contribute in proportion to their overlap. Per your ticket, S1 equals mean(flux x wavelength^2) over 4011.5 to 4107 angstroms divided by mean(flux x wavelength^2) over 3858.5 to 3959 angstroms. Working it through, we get 1.75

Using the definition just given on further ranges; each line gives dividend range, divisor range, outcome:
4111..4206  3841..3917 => 1.87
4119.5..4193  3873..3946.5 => 1.83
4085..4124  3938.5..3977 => 1.79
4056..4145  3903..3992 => 1.62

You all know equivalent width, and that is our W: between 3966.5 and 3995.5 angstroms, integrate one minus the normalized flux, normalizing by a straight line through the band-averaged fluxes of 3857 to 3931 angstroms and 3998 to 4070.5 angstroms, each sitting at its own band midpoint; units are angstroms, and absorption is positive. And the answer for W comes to 3.6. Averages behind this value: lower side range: 10.2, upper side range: 16.6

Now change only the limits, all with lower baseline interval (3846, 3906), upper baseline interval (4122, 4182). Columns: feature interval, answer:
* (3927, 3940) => 5.4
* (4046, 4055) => -2.0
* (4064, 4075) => -1.9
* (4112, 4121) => -1.2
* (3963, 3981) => 4.1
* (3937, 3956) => 0.7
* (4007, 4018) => -3.9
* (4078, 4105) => -3.5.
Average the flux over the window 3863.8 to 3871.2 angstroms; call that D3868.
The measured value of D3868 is 10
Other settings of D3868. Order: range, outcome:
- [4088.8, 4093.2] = 17.2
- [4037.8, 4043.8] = 17.9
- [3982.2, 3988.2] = 15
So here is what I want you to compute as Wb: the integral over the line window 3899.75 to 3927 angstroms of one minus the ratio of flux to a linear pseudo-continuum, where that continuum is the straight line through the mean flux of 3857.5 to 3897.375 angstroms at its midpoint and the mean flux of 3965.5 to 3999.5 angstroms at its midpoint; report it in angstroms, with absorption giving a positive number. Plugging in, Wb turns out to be -2.9 angstroms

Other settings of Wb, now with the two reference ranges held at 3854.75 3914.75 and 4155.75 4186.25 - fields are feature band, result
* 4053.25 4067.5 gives -2.02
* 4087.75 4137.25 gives -3.94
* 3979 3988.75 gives -2.02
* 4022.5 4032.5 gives -2.73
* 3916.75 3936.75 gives 4.20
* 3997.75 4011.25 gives -4.14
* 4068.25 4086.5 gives -3.05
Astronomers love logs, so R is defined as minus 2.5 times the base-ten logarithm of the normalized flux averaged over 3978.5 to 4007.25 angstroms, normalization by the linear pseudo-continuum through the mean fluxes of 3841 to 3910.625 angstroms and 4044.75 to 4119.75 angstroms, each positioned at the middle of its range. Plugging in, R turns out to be -0.17 mag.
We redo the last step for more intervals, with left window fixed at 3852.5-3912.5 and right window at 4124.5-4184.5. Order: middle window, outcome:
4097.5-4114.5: -0.04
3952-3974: 0.24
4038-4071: -0.19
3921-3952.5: 0.23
